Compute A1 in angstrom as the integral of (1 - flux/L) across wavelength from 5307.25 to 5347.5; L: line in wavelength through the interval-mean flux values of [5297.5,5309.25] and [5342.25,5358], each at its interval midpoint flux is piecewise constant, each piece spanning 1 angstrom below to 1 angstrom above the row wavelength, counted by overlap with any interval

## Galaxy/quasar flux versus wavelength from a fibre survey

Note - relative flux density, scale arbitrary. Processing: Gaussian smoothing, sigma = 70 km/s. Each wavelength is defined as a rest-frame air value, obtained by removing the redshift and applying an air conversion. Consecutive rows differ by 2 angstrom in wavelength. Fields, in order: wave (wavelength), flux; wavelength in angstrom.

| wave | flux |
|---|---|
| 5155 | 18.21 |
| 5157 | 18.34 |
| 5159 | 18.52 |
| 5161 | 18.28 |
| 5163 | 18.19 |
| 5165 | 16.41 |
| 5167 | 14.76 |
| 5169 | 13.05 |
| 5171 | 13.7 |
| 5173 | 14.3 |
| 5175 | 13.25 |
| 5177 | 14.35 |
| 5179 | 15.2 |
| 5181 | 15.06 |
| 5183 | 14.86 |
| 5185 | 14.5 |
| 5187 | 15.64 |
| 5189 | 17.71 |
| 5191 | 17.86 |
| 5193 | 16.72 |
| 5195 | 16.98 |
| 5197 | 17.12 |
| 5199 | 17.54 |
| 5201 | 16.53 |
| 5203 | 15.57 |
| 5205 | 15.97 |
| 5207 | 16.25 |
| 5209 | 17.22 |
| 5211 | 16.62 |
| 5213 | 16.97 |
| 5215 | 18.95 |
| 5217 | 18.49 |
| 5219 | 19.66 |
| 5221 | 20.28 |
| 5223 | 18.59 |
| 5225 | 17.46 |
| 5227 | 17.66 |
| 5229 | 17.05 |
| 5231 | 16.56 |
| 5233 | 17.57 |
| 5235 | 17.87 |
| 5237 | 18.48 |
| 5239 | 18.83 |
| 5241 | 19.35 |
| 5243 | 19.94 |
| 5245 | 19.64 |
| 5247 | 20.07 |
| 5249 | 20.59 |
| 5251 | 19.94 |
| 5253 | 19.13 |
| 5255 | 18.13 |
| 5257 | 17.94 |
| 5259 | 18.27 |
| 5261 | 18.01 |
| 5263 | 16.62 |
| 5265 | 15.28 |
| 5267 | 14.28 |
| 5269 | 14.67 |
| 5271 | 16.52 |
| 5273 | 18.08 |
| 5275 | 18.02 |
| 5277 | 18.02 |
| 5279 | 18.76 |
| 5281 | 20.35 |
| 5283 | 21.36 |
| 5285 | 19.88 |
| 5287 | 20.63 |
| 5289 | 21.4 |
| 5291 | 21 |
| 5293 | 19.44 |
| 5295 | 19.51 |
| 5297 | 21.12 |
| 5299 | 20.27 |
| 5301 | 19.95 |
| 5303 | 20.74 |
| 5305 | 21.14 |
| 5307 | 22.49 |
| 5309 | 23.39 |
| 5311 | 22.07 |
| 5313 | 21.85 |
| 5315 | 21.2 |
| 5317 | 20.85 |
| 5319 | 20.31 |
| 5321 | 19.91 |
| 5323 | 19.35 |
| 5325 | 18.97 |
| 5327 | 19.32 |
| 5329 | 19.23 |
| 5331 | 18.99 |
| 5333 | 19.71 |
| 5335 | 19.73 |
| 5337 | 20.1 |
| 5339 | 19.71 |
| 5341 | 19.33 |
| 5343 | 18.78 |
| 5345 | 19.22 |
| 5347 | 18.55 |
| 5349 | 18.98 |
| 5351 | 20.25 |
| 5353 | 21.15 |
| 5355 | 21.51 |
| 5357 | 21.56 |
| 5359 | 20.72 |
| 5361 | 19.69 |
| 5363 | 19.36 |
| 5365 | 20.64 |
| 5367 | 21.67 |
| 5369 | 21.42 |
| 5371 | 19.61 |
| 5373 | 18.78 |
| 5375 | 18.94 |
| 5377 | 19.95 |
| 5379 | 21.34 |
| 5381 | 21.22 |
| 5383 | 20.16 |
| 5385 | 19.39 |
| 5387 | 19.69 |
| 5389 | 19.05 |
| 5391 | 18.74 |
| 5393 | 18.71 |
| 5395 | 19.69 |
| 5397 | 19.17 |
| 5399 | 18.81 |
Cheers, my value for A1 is 1.0 angstrom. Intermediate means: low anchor 21.2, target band 20.1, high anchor 20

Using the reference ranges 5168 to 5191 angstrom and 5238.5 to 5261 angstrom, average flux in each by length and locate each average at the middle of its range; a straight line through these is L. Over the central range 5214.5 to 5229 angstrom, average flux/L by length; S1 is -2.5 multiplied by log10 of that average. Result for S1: -0.07 mag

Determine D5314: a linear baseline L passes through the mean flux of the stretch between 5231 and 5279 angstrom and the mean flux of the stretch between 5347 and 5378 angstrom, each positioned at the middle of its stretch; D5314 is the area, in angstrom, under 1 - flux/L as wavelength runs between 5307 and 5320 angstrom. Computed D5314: -1.7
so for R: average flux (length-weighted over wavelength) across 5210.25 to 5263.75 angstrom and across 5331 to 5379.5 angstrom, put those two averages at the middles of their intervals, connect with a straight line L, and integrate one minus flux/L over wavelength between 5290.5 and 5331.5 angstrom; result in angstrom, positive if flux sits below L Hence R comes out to -2.35 angstrom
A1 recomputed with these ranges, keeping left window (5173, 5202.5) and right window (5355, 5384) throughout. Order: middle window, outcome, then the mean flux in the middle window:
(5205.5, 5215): -0.29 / 17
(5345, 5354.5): 0.07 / 19.8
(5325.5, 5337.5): 0.00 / 19.5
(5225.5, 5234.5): -0.17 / 17.3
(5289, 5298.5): -0.96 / 20.4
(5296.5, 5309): -1.60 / 21.1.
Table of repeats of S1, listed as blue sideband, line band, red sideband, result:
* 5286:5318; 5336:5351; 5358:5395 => 0.06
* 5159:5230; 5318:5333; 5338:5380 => -0.01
